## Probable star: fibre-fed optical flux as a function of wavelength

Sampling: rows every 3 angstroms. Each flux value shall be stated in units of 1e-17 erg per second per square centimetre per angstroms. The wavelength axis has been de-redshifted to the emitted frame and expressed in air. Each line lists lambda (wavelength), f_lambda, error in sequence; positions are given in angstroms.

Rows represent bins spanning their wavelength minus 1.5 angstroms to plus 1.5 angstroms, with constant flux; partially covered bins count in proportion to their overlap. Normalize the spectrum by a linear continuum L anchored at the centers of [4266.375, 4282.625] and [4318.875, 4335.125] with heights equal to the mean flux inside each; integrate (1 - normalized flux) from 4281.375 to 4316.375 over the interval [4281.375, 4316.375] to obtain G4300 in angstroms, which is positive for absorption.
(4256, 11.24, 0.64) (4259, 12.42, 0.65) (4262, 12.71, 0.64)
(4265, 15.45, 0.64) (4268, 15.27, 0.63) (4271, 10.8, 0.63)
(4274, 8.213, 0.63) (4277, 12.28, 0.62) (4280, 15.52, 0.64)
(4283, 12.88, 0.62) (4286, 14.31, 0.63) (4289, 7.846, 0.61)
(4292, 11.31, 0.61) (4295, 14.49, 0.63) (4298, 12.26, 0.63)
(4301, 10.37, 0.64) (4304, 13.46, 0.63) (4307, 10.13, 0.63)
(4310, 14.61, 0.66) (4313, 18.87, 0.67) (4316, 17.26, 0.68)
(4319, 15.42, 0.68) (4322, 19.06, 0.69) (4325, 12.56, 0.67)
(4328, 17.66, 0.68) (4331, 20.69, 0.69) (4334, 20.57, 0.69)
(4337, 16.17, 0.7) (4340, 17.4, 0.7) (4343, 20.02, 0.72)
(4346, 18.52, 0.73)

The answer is 4.5 angstroms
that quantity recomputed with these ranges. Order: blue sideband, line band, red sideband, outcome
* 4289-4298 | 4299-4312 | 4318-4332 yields 1.41 angstroms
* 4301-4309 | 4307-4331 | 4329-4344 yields -2.47 angstroms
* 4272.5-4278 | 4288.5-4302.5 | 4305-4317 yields 1.51 angstroms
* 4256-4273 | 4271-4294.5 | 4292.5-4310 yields 1.54 angstroms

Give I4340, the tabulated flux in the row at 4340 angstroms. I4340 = 17.4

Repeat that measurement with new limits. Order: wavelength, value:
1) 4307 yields 10.13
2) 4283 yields 12.88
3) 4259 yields 12.42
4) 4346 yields 18.52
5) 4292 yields 11.31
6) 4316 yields 17.26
